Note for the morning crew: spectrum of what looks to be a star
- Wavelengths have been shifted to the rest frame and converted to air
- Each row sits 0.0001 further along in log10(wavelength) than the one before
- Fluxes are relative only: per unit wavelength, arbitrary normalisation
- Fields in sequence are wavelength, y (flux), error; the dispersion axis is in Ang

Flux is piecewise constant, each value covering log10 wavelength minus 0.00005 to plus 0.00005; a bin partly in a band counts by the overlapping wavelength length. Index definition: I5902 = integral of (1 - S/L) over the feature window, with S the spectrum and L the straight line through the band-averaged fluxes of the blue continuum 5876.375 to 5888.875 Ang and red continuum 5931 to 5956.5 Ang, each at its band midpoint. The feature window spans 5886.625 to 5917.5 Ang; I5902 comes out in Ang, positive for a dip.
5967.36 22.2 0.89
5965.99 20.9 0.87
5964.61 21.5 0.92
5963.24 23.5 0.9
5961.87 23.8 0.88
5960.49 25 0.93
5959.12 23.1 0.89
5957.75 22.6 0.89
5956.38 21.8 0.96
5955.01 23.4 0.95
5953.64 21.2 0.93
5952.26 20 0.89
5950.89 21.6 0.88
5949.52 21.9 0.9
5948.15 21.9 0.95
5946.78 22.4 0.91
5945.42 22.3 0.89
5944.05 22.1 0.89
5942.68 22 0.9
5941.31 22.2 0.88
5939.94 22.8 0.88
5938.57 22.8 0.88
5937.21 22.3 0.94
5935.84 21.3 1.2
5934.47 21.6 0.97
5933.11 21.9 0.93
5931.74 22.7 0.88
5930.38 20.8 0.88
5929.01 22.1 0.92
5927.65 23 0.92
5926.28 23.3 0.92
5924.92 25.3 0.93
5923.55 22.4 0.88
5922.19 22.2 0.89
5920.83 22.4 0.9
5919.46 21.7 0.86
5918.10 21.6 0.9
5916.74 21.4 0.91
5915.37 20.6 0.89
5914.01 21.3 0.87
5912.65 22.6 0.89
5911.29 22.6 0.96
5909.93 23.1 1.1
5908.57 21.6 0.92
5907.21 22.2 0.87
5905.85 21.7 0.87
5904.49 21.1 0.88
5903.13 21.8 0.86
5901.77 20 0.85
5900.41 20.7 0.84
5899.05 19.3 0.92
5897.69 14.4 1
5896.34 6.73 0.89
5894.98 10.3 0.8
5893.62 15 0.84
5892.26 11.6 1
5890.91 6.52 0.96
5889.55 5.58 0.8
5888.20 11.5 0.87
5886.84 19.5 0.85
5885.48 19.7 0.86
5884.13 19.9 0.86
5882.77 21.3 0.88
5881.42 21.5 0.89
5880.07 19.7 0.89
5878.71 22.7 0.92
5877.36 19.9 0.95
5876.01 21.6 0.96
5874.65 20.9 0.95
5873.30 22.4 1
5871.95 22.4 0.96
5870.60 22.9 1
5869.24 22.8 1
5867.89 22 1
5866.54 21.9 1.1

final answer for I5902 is 4.5 Ang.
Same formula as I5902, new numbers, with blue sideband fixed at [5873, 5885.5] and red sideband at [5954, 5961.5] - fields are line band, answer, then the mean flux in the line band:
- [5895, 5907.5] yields 2.02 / 18.1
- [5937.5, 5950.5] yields 0.28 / 22.3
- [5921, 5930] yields -0.28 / 22.9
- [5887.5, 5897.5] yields 5.39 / 9.86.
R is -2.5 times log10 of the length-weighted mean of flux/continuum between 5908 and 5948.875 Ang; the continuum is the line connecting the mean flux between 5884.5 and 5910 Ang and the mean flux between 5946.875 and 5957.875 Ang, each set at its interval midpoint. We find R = -0.15 mag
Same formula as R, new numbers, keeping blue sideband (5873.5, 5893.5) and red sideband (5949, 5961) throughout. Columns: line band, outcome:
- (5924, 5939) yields -0.09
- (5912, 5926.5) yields -0.13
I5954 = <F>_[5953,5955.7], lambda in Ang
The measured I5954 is 22.3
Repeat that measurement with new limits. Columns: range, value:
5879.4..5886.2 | 20.4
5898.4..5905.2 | 20.6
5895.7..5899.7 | 13.5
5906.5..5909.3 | 21.9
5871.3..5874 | 22.4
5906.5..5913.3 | 22.4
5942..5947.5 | 22.2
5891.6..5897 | 10.9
